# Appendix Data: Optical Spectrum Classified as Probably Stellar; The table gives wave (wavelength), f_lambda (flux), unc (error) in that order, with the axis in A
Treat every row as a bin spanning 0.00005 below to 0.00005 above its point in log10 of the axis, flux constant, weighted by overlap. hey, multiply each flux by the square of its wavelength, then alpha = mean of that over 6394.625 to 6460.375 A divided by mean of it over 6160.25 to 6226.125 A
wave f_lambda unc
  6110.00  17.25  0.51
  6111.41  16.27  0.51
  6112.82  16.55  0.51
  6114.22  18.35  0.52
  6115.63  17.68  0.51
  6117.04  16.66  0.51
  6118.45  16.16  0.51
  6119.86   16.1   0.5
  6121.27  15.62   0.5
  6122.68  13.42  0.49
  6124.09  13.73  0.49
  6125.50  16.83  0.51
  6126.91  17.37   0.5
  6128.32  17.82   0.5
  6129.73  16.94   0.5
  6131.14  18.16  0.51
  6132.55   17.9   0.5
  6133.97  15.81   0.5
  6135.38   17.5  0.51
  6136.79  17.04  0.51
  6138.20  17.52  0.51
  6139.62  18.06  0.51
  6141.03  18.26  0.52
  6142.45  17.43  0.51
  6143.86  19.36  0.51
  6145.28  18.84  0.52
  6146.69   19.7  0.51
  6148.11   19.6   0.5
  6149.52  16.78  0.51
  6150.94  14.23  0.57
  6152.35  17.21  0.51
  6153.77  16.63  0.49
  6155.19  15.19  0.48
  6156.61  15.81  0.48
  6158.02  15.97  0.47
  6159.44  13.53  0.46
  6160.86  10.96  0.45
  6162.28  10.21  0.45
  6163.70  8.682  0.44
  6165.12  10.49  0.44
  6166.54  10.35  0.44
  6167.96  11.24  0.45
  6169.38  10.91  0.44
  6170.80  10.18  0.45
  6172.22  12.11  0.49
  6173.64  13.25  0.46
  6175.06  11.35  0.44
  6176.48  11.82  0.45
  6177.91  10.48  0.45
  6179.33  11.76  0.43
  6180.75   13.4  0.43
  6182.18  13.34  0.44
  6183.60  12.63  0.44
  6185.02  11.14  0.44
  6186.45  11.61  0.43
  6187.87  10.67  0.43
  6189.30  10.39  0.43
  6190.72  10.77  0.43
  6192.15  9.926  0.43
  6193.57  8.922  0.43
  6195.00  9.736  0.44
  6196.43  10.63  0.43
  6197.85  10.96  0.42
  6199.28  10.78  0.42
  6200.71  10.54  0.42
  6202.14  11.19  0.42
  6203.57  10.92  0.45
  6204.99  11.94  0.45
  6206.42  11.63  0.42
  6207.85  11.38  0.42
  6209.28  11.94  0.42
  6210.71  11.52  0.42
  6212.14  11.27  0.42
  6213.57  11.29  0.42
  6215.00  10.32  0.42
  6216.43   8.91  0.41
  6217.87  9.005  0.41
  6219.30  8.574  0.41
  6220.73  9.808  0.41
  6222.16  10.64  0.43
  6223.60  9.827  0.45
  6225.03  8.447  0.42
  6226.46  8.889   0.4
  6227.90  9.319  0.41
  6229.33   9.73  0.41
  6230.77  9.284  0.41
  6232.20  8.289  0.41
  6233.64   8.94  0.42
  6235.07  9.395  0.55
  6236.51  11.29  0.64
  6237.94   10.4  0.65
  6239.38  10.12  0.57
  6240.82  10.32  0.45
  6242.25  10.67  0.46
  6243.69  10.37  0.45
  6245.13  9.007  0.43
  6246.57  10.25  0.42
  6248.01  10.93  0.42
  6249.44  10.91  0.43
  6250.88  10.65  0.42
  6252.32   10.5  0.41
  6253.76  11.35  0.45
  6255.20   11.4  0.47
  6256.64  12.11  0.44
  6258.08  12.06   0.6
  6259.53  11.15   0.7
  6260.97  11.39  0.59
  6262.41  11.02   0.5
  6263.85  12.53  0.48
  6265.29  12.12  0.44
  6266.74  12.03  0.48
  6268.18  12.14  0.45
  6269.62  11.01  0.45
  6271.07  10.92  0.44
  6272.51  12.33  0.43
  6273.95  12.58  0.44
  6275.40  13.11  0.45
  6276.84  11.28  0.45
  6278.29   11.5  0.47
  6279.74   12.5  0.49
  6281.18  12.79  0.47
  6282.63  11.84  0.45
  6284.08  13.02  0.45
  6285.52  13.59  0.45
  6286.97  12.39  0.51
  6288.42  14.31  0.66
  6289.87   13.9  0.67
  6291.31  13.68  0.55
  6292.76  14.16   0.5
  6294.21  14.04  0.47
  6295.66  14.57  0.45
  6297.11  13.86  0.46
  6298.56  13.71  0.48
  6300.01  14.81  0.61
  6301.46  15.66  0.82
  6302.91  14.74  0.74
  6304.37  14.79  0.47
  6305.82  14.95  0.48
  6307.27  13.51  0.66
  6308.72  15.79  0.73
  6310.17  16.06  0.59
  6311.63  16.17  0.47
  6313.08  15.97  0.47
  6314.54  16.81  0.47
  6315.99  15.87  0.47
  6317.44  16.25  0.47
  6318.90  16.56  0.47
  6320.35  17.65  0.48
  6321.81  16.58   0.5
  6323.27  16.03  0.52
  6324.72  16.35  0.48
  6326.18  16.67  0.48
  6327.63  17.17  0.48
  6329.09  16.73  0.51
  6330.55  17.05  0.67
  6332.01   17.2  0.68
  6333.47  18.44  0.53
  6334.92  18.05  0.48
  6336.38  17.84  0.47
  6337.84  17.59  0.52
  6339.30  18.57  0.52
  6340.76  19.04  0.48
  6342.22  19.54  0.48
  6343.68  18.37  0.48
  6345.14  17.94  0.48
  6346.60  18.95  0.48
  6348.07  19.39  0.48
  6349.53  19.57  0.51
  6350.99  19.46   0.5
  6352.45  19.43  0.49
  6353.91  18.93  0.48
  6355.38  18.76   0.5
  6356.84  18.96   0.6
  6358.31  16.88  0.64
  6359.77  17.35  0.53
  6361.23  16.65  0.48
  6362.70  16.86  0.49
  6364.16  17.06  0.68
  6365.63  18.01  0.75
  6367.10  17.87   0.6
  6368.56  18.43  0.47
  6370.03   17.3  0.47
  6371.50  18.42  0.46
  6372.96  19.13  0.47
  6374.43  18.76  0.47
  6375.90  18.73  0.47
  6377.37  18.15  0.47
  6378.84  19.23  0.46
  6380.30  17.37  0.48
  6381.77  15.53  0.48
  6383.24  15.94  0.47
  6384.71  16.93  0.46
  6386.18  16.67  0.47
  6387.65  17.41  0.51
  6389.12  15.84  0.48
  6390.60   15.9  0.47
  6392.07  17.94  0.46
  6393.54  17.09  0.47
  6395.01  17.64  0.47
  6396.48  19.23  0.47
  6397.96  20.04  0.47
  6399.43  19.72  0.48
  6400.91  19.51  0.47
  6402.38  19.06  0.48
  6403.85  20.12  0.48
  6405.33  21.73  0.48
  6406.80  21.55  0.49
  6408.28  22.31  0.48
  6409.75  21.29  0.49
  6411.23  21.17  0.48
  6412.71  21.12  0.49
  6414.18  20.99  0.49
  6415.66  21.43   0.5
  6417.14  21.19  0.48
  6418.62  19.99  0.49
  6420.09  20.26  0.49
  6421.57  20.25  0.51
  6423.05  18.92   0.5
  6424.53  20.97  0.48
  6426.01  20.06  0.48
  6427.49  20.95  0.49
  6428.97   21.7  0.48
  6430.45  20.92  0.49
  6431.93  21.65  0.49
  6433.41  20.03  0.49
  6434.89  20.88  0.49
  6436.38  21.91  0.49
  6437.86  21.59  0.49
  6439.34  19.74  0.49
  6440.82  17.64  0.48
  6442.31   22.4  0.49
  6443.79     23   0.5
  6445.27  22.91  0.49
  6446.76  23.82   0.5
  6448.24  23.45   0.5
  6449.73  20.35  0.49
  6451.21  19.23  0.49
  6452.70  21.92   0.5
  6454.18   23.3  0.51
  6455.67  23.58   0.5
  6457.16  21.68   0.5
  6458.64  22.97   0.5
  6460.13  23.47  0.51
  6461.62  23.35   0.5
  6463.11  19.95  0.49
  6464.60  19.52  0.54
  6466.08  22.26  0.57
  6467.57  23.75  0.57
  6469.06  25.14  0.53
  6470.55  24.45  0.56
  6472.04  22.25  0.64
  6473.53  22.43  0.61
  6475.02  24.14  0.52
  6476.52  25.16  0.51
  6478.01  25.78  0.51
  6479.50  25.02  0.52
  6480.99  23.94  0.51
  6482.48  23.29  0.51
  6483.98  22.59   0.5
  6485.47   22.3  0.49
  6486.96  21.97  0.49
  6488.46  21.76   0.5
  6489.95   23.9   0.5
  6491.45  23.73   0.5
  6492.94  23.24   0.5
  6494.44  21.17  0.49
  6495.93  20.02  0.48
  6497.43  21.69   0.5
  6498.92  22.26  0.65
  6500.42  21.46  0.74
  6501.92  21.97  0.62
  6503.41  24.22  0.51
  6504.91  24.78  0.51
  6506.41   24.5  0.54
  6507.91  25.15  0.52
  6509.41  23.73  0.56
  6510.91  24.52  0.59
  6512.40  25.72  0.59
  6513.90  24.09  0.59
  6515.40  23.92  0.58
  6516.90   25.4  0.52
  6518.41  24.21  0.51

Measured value 2.10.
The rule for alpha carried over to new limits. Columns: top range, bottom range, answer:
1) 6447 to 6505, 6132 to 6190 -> 1.78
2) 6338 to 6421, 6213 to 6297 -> 1.74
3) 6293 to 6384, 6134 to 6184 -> 1.26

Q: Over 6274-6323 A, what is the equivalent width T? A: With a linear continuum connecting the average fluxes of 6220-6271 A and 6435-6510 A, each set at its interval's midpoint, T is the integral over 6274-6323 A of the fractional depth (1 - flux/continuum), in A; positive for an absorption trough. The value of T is -3.8 A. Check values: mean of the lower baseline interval 10.5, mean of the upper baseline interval 22.7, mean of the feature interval 14.4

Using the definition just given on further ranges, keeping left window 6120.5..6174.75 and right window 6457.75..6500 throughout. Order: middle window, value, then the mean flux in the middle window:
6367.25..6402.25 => 4.8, 17.9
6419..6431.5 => 0.7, 20.5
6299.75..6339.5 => 5.8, 16.4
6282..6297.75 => 4.2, 13.6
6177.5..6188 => 2.7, 12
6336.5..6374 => 3.2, 18.3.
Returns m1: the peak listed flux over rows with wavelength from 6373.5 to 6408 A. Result 21.73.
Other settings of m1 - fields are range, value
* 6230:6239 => 11.29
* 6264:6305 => 15.66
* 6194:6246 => 11.94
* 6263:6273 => 12.53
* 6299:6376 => 19.57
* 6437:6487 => 25.78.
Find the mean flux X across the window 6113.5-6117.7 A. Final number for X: 17.6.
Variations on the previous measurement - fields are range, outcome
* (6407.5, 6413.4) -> 21.5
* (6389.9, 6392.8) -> 16.9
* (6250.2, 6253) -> 10.6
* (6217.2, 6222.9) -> 9.51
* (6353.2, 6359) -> 18.4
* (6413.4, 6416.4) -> 21.2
